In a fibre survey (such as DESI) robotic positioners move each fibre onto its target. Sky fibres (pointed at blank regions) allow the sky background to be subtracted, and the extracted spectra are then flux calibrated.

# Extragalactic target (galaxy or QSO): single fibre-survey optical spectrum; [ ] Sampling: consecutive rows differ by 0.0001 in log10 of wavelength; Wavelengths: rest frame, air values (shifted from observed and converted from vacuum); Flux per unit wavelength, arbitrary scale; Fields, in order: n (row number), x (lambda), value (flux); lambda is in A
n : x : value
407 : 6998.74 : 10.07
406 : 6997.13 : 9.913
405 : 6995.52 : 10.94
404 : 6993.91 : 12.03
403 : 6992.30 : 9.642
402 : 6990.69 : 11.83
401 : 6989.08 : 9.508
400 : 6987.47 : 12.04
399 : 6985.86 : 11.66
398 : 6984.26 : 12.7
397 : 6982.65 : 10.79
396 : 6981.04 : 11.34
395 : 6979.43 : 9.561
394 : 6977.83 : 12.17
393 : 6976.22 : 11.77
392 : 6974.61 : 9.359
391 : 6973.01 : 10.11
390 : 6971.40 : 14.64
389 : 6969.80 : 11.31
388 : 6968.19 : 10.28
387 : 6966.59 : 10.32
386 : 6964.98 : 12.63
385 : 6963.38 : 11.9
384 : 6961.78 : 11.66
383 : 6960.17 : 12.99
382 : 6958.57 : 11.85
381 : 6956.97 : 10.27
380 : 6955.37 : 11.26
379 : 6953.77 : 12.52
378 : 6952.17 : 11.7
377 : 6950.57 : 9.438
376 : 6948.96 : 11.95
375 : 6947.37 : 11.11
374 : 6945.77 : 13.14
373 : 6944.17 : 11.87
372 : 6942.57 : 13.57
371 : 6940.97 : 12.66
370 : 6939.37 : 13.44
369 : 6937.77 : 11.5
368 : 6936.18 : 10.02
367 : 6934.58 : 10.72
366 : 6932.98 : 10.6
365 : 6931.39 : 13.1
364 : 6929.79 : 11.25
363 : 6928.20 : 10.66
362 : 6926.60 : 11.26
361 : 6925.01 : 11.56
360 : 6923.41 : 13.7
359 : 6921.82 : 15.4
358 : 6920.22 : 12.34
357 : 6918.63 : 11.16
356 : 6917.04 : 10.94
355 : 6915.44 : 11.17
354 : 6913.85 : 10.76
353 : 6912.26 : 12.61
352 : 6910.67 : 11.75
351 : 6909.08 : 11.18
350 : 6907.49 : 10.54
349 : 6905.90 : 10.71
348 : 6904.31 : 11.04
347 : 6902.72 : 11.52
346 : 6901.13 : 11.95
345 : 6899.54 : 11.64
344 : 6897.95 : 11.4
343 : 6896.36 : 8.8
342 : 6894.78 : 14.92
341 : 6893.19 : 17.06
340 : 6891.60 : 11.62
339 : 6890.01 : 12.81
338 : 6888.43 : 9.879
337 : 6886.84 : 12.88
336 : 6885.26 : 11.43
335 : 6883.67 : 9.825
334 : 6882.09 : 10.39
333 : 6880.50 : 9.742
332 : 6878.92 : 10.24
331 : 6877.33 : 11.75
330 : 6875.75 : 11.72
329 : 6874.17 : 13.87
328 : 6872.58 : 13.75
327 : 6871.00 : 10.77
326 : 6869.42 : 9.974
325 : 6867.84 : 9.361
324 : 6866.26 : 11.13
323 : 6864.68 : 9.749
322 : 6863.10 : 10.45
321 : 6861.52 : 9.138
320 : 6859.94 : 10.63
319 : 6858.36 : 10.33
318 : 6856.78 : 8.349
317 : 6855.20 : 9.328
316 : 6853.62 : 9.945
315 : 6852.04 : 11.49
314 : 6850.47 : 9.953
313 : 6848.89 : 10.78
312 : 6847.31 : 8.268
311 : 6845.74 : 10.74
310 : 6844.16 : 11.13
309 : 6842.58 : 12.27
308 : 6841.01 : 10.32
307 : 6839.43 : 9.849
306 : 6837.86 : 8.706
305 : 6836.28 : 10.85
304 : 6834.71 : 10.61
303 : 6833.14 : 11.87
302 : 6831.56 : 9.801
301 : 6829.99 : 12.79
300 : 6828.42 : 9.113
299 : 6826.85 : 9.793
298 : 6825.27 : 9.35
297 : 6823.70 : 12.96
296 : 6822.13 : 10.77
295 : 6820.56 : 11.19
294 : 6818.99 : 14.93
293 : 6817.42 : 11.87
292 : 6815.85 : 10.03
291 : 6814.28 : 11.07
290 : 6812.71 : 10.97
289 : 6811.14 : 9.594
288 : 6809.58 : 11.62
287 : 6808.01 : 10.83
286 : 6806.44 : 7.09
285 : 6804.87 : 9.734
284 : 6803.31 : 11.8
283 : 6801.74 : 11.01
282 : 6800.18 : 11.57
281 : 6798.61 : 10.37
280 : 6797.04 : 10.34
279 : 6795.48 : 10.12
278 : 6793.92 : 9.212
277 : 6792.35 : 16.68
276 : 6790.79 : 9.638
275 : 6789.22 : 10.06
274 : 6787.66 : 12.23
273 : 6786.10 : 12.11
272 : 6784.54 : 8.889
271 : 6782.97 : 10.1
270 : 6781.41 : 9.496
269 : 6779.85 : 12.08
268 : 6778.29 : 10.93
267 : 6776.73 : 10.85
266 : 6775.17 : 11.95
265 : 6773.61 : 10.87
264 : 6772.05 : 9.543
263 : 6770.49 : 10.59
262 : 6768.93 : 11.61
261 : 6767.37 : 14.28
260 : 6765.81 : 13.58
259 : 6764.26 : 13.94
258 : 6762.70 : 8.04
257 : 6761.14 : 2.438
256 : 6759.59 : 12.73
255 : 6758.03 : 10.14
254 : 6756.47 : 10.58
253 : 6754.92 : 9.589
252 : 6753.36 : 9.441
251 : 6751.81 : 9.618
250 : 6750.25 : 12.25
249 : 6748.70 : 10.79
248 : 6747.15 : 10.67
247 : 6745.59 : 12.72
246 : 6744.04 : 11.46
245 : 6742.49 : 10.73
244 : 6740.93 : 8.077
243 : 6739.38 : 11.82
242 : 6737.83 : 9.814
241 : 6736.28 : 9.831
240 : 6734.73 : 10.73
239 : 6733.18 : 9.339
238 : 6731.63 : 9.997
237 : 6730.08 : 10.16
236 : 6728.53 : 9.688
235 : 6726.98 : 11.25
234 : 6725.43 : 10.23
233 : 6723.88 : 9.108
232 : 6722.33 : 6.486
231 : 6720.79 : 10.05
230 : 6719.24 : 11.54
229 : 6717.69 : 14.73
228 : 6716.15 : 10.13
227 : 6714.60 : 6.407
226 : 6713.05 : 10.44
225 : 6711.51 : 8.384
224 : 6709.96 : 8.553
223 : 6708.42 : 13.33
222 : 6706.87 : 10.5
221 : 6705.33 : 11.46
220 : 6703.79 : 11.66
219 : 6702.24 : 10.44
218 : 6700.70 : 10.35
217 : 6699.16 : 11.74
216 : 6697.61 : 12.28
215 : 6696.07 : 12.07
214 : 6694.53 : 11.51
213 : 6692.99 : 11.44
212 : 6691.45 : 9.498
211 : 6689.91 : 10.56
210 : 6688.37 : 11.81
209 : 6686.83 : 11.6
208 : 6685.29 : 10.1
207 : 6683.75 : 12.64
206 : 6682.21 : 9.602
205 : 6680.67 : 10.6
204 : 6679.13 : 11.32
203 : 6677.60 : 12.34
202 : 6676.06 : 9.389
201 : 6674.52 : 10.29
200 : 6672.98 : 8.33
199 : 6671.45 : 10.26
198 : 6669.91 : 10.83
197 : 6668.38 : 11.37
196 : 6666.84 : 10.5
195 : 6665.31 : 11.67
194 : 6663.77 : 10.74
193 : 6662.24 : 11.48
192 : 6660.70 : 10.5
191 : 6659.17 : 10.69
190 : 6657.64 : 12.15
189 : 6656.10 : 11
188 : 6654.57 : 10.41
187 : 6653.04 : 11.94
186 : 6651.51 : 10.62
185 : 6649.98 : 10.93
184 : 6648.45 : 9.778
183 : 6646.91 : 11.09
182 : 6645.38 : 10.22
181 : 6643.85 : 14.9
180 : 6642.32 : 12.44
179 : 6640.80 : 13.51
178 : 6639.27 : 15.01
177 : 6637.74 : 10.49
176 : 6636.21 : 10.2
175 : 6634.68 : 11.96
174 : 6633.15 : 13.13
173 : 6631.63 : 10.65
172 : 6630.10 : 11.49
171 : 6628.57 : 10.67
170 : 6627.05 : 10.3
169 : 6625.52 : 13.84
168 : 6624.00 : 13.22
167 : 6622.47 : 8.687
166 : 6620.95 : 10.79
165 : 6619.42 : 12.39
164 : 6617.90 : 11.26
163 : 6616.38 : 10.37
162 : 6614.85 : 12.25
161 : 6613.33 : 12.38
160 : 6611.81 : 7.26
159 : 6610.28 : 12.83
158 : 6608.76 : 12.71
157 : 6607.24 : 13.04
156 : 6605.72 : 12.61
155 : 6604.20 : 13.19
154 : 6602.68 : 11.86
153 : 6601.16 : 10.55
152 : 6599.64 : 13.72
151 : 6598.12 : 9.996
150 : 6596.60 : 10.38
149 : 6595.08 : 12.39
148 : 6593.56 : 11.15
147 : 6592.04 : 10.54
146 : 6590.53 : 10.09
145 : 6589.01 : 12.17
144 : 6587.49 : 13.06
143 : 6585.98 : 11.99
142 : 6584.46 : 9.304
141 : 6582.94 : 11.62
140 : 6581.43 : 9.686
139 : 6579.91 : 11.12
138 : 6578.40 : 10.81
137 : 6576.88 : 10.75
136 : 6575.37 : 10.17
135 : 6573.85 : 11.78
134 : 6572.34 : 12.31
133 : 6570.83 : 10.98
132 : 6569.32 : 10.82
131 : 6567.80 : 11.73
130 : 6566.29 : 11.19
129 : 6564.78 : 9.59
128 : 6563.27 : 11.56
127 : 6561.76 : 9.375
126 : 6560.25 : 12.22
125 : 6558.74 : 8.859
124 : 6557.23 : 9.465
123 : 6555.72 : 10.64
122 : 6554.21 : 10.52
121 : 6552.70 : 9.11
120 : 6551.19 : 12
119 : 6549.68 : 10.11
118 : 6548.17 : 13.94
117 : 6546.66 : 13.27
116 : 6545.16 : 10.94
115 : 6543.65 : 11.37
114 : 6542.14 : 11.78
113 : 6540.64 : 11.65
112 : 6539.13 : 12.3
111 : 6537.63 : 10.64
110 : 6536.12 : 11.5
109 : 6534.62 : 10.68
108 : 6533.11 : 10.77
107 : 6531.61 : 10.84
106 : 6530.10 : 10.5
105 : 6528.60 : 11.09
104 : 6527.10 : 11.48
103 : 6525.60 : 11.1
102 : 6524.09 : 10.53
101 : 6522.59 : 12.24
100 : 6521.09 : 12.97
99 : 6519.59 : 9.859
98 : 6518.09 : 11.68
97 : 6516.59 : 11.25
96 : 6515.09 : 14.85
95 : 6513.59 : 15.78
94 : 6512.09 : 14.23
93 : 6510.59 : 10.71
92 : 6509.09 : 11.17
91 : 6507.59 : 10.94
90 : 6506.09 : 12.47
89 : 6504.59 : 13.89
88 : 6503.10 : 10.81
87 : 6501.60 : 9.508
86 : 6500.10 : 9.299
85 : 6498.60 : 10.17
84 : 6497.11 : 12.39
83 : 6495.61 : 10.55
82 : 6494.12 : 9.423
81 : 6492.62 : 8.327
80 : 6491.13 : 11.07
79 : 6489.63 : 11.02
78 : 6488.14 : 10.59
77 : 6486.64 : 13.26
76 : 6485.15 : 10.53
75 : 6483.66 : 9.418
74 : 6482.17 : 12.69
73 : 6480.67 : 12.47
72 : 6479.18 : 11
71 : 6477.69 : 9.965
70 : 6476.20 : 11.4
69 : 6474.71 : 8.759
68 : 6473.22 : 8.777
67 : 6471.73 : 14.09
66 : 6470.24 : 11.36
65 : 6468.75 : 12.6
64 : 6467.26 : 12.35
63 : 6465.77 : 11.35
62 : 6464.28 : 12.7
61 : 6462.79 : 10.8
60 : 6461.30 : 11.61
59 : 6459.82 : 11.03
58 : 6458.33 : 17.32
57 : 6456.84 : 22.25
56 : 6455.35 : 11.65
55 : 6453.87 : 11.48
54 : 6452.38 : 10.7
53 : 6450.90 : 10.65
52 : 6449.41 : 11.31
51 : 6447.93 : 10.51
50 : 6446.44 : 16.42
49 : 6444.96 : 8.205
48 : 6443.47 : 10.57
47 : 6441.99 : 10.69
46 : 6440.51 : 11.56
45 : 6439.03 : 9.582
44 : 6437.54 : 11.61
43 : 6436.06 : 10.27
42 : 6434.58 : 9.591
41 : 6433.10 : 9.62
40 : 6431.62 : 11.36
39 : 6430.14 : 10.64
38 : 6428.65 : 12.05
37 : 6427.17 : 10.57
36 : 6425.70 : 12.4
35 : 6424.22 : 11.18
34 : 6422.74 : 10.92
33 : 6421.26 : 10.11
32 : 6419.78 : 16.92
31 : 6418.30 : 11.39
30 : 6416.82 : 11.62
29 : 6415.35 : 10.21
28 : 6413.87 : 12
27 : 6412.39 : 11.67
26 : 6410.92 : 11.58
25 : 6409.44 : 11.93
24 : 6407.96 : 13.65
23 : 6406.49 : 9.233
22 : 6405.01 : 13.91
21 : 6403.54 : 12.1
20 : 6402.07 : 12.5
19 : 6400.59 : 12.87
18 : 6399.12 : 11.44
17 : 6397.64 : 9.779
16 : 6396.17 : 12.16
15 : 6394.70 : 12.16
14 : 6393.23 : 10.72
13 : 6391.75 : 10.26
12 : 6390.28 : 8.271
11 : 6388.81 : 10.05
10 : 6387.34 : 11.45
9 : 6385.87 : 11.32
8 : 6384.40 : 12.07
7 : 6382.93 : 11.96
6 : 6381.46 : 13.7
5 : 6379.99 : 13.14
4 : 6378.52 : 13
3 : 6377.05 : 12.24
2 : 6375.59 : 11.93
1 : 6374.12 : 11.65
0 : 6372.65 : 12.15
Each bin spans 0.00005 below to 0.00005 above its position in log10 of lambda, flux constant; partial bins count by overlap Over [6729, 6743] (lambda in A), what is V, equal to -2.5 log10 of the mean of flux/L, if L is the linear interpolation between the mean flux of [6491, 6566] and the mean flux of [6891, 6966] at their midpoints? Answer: 0.15 mag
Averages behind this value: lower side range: 11.2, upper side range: 11.8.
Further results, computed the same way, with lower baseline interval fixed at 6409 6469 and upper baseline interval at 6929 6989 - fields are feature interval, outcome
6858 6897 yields 0.03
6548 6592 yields 0.08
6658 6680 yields 0.09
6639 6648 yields -0.08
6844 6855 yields 0.14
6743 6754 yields 0.06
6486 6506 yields 0.09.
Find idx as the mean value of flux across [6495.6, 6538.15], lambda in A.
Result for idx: 11.5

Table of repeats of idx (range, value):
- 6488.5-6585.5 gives 11.2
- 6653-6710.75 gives 11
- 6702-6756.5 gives 10.3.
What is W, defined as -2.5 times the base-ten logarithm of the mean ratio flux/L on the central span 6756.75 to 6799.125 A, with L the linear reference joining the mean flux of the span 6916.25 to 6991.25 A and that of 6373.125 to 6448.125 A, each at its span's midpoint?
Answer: 0.07 mag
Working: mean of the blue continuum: 11.5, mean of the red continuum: 11.6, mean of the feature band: 10.8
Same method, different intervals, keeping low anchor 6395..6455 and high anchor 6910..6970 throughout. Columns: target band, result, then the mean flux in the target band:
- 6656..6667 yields 0.04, 11.1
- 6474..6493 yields 0.06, 10.9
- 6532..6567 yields 0.05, 11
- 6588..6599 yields 0.05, 11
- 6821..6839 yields 0.11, 10.6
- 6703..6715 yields 0.14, 10.2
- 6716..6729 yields 0.12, 10.4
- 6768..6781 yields 0.06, 11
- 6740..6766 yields 0.13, 10.3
